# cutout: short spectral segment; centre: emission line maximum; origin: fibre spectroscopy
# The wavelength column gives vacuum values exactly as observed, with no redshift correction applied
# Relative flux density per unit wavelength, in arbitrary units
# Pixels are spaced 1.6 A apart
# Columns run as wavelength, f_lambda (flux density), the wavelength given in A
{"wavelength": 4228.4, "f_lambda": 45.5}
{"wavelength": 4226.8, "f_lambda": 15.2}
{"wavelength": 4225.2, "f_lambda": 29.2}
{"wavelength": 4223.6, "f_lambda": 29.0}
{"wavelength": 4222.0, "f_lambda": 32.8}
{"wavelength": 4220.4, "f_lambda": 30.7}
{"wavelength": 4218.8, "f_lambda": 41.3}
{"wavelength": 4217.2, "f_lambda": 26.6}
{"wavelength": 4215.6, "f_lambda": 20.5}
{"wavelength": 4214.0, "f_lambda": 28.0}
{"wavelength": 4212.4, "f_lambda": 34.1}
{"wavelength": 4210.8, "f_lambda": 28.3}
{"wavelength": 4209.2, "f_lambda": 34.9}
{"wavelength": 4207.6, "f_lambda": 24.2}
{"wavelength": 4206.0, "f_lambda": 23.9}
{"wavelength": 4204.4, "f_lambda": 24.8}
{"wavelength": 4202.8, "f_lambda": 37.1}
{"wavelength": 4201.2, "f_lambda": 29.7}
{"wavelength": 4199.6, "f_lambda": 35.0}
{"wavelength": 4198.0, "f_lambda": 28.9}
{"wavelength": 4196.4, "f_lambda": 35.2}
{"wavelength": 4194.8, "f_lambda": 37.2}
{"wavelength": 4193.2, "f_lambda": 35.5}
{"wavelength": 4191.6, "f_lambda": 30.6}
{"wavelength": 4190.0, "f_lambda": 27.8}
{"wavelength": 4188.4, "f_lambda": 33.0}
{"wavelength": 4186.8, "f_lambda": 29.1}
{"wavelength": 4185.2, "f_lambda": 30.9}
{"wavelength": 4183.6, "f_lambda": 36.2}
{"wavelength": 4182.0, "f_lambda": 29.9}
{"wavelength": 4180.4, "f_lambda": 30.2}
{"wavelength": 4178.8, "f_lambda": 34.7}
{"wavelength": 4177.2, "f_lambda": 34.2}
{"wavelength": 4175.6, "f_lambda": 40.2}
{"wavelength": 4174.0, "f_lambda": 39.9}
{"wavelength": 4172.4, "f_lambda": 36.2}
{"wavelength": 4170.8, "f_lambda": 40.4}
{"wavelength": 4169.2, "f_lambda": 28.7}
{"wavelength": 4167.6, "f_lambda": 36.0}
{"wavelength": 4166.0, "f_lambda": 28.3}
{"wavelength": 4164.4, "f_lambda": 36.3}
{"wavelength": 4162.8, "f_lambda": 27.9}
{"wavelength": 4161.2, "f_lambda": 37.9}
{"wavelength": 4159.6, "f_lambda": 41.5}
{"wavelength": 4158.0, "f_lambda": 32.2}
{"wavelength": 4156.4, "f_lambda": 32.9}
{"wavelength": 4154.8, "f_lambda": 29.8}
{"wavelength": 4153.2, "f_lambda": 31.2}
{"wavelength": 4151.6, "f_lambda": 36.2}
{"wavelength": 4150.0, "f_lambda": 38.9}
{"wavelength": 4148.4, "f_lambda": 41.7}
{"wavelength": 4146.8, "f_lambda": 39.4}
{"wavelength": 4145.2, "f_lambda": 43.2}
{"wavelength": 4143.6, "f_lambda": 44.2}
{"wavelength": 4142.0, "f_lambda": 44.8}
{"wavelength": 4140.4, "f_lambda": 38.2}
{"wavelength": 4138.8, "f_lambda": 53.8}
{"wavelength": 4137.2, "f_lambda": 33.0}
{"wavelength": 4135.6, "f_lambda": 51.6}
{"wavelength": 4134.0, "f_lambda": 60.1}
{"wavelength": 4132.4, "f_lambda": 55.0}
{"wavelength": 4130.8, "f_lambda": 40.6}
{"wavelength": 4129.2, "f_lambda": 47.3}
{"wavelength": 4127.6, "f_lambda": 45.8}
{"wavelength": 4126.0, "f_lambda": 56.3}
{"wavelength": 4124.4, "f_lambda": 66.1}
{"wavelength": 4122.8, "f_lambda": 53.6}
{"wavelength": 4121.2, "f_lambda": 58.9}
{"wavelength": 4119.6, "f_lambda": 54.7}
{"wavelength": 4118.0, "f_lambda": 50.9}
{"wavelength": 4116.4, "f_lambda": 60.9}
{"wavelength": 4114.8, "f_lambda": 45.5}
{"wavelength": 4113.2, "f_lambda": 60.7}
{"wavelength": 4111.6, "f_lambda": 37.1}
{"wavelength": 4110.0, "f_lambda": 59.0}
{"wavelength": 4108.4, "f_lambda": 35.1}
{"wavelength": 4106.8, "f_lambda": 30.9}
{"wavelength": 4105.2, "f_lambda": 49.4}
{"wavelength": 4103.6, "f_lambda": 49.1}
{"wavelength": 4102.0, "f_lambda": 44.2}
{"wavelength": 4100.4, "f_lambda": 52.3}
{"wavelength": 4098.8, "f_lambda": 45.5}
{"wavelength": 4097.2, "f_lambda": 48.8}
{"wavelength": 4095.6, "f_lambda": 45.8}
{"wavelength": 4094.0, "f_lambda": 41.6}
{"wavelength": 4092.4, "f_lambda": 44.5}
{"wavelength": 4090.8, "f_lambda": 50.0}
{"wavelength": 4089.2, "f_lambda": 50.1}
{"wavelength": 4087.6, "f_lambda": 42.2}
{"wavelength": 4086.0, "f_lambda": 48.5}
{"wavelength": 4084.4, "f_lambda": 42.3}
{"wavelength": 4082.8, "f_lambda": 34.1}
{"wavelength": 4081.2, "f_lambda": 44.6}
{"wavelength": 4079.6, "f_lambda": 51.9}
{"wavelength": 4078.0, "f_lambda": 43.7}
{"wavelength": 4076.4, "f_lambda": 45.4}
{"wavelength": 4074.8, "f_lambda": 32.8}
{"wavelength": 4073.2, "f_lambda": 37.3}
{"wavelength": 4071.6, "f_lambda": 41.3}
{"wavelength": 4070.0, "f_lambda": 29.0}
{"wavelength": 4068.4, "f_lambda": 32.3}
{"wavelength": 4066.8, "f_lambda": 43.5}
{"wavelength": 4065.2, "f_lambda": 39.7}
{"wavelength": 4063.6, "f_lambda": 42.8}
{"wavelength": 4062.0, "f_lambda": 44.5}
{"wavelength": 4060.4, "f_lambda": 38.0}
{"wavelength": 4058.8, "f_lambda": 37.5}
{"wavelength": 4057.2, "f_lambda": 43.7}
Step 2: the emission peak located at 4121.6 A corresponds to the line C III] 1909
